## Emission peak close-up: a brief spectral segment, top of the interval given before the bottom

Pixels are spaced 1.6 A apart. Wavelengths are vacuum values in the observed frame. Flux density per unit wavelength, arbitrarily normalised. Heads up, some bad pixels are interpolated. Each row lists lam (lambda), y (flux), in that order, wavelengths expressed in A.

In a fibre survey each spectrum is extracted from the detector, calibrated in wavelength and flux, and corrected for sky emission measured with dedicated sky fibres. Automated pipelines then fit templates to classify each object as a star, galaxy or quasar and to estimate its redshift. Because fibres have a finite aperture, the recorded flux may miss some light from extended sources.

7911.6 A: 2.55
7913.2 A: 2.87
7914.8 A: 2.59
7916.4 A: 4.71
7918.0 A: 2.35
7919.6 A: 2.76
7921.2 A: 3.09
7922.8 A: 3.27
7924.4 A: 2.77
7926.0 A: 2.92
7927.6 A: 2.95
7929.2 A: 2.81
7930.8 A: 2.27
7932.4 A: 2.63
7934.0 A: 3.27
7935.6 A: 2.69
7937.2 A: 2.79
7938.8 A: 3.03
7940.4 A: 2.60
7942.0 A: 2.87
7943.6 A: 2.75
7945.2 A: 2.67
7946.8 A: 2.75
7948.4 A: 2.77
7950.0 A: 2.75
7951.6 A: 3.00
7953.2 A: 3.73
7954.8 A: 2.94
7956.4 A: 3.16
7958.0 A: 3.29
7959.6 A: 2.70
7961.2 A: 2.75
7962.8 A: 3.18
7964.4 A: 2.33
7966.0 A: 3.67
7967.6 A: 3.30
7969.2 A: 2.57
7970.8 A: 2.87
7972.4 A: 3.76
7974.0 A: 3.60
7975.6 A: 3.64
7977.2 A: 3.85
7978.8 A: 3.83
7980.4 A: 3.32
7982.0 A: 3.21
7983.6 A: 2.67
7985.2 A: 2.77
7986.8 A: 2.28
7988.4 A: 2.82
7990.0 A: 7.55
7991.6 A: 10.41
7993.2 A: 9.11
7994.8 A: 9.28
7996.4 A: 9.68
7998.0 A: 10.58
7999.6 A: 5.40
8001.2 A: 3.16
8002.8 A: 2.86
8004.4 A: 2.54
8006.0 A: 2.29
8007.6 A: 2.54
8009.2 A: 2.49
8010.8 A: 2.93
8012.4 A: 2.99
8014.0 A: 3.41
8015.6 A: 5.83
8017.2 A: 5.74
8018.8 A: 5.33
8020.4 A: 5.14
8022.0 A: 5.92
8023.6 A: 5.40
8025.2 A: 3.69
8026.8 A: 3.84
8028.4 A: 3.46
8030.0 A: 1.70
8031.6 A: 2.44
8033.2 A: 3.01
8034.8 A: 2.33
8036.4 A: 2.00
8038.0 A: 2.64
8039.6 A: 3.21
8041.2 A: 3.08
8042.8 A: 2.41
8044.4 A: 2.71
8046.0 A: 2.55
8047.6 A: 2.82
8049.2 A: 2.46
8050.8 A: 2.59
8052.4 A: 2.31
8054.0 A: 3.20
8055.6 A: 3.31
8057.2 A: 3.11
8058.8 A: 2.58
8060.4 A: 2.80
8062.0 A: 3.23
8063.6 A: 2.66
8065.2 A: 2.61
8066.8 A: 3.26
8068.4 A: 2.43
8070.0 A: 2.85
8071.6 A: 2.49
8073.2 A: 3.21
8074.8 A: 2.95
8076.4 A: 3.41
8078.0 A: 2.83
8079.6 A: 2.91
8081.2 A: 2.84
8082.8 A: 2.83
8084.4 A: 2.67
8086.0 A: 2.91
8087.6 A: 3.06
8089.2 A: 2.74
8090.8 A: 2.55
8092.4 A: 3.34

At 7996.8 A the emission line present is H-alpha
